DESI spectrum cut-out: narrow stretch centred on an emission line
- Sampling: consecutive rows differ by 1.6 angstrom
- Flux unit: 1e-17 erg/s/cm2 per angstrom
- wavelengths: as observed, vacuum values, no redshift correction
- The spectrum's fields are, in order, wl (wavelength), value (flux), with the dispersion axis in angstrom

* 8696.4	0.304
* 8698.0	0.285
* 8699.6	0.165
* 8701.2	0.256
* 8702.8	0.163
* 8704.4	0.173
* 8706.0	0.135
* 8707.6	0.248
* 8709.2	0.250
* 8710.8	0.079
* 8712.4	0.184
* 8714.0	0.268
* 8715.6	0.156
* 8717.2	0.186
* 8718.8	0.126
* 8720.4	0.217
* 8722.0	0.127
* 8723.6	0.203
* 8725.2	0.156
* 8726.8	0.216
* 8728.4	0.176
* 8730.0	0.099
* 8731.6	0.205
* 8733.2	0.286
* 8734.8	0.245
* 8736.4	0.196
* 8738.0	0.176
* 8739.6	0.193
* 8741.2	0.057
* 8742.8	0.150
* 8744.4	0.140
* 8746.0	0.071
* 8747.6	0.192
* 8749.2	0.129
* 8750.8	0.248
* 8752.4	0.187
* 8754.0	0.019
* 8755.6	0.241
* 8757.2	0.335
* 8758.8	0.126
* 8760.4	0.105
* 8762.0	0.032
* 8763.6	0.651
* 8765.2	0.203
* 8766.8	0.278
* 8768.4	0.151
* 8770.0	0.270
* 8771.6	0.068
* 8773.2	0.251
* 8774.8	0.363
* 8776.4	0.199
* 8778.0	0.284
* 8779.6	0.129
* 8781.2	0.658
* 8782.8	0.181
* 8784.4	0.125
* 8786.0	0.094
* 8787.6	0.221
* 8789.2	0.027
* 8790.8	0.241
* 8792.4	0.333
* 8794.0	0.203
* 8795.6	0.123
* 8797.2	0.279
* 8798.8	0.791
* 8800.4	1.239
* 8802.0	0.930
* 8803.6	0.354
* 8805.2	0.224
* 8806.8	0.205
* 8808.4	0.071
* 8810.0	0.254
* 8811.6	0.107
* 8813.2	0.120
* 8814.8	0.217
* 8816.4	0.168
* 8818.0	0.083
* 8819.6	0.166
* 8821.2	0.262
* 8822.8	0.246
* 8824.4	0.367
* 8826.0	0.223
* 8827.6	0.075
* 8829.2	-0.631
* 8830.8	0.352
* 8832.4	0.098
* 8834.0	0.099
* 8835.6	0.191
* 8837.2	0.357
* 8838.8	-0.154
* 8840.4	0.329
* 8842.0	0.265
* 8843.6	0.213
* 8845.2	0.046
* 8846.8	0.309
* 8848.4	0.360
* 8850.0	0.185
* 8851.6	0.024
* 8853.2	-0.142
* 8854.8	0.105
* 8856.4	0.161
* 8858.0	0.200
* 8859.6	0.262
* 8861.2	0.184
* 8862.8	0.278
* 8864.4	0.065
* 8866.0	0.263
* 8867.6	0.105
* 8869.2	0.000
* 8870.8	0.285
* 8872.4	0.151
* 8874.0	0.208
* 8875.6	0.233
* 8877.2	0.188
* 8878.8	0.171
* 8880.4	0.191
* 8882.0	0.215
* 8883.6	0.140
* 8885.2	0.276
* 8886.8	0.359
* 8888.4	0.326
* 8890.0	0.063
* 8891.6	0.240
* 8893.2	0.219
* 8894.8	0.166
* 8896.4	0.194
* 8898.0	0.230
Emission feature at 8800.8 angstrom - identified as H-gamma 4340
